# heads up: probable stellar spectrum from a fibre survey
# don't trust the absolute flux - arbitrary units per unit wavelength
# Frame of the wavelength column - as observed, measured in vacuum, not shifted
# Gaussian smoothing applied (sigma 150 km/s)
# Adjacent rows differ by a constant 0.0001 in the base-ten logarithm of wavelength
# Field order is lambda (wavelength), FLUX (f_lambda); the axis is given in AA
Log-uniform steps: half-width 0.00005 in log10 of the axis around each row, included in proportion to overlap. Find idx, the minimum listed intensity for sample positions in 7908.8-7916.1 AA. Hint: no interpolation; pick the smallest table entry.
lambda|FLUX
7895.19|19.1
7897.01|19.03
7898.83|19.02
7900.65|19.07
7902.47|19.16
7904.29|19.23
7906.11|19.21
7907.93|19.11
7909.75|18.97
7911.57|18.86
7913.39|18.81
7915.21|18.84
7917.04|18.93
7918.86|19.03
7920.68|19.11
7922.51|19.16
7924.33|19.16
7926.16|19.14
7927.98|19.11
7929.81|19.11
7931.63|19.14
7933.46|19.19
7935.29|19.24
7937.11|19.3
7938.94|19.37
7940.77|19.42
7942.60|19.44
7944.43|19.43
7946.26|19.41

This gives 18.81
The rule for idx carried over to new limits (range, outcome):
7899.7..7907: 19.07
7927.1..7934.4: 19.11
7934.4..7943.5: 19.24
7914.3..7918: 18.84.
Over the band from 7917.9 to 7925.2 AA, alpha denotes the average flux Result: 19.1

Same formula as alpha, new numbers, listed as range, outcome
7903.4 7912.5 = 19.1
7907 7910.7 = 19.1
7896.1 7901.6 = 19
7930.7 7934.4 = 19.2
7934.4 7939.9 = 19.3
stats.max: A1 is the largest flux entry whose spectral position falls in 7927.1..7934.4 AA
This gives 19.19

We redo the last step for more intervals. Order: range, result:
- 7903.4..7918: 19.23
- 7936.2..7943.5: 19.44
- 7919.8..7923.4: 19.16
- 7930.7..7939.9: 19.37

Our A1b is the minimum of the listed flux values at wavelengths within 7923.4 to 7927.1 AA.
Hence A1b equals 19.14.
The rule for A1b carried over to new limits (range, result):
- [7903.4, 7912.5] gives 18.86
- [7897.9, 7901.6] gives 19.02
